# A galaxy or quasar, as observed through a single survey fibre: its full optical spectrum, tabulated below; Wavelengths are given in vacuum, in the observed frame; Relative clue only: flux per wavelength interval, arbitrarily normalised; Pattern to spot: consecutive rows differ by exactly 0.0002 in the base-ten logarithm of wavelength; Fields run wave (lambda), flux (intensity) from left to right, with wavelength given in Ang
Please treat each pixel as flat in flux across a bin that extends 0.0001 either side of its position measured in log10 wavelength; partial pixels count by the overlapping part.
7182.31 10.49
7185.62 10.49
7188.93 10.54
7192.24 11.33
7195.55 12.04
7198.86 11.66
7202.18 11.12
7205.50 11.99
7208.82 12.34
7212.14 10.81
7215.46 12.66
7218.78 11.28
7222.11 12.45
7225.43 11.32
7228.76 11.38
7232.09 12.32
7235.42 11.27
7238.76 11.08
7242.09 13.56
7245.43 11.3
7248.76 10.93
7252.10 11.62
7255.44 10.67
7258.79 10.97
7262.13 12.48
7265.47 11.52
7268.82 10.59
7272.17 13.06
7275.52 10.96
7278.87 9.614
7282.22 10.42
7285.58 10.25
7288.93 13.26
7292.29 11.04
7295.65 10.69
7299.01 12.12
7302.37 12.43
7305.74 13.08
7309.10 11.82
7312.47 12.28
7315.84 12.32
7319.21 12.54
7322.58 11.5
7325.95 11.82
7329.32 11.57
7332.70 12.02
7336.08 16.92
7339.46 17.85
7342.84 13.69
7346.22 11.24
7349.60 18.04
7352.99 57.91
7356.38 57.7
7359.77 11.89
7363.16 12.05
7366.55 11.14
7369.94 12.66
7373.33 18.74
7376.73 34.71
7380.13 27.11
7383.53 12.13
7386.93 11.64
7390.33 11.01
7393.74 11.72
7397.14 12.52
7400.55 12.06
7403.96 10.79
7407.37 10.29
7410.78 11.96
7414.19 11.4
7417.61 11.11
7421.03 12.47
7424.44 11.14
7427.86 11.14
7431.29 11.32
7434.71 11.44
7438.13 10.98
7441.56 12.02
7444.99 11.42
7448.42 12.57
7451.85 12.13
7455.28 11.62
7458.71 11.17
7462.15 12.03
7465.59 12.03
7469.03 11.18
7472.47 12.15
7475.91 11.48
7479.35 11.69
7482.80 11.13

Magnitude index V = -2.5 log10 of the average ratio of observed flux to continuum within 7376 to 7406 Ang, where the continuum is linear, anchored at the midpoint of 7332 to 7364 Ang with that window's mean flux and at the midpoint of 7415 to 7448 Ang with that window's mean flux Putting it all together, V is 0.16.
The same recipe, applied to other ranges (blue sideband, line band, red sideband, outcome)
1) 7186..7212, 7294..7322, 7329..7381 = 0.47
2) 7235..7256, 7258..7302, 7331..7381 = 0.29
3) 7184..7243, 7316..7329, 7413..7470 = -0.03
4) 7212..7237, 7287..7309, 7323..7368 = 0.36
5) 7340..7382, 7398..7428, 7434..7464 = 0.40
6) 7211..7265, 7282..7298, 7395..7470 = 0.04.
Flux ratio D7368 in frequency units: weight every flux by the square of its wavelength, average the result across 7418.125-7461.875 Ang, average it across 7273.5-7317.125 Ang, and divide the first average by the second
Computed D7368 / 1.04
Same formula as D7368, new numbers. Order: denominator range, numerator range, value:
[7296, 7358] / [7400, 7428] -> 0.65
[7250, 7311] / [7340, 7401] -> 1.78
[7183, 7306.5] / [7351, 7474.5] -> 1.40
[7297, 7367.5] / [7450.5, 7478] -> 0.70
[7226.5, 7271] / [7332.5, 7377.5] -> 1.96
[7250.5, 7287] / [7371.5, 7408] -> 1.47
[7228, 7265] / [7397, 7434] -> 1.03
